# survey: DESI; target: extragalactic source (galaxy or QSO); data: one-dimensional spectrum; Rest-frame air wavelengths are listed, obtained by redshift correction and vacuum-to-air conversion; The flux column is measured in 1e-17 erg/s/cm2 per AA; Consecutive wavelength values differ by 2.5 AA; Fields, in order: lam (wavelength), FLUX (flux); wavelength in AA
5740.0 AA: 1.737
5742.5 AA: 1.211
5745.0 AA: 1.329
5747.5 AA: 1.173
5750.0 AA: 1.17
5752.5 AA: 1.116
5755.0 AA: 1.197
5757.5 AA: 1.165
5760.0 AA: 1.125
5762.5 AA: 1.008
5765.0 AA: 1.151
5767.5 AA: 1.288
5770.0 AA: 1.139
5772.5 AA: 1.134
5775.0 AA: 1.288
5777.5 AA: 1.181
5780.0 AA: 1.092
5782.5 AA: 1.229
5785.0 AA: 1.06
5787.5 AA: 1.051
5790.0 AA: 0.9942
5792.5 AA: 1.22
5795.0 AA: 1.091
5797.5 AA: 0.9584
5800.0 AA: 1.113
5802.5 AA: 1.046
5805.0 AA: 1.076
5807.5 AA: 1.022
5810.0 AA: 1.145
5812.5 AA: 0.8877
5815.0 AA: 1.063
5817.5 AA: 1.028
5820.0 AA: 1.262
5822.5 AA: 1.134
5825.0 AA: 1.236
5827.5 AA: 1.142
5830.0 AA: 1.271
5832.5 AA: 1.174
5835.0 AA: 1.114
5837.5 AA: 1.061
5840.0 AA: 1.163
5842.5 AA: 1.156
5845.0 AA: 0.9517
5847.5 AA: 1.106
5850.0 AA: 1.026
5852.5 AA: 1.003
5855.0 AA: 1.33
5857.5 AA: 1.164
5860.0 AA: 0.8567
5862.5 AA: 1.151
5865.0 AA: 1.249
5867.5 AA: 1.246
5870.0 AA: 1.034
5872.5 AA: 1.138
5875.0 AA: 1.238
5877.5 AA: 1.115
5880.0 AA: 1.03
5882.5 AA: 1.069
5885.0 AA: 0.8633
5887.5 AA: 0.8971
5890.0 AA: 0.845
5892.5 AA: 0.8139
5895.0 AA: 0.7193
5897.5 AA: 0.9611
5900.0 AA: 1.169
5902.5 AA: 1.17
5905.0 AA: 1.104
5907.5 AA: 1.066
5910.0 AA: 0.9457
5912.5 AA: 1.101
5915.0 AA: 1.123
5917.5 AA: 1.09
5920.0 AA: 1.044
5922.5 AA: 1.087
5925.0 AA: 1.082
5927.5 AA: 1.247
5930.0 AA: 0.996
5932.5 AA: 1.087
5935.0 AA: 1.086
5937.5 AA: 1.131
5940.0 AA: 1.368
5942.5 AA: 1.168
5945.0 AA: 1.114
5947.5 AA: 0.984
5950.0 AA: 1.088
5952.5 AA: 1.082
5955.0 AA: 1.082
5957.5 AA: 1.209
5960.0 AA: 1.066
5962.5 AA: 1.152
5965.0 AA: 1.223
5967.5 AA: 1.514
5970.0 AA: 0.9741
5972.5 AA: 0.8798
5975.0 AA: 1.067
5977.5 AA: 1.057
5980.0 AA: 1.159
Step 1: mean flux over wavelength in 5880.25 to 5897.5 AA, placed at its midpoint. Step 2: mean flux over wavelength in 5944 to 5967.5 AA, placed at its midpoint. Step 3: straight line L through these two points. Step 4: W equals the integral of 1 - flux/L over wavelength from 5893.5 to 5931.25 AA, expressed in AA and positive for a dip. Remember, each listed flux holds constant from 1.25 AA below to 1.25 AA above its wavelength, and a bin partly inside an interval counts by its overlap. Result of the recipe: -3.4 AA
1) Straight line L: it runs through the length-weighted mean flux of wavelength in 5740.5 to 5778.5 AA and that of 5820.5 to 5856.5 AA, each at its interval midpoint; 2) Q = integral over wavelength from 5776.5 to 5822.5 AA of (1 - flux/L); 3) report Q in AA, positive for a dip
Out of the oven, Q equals 3.1 AA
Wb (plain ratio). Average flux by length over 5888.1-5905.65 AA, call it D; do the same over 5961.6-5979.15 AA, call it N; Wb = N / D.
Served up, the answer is 1.17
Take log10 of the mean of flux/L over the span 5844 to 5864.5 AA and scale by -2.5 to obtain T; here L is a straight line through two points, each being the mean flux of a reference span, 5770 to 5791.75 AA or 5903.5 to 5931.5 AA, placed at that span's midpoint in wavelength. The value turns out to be 0.02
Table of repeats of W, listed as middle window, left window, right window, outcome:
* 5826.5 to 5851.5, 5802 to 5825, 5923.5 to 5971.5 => -0.5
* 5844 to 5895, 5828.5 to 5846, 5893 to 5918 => 1.8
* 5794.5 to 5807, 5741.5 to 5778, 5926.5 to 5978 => 1.2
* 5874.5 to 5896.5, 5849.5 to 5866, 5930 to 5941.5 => 3.5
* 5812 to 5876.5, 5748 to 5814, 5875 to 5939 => -2.9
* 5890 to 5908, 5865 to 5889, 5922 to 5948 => 1.8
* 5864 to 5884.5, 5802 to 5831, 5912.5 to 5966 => -0.3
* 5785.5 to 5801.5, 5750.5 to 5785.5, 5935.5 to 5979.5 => 1.2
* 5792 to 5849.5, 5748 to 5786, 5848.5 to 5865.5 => 1.2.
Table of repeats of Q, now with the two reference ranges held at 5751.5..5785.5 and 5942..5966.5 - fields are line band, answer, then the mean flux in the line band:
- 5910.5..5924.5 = 0.6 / 1.08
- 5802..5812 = 0.8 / 1.06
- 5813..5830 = 0.1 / 1.14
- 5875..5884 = 0.4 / 1.09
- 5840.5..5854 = 1.0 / 1.06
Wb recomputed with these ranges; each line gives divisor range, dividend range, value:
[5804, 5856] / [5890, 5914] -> 0.90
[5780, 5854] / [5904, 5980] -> 1.01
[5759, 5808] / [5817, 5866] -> 1.01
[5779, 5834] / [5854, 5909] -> 0.95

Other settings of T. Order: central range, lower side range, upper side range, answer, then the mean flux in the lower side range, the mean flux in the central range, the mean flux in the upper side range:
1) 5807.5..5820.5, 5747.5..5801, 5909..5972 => 0.07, 1.13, 1.06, 1.12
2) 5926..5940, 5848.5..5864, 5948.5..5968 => 0.01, 1.09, 1.13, 1.16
